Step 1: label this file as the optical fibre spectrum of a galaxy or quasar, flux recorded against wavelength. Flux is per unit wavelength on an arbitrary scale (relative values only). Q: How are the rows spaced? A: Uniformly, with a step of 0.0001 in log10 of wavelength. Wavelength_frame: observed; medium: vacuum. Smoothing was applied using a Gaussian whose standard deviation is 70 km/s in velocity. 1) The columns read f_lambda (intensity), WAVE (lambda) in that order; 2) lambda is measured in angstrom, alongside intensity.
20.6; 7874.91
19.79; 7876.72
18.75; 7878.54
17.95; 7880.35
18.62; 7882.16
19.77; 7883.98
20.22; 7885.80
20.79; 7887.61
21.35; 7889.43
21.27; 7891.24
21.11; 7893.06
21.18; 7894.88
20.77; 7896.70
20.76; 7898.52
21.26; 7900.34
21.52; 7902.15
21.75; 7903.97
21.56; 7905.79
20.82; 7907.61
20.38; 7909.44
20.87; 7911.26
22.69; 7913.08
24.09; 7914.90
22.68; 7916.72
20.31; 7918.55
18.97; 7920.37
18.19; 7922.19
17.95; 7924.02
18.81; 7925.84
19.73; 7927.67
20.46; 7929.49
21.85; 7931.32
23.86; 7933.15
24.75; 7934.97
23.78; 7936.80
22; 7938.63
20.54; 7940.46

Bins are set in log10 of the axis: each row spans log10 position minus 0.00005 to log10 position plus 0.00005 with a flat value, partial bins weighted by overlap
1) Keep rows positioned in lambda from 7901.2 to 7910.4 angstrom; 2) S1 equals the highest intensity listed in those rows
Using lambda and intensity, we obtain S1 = 21.75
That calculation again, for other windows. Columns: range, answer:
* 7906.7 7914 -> 22.69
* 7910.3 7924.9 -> 24.09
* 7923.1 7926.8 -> 18.81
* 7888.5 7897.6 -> 21.35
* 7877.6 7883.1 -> 18.75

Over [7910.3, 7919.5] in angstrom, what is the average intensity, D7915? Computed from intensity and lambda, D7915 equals 22.1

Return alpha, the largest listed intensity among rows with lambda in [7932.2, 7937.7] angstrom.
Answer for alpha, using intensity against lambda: 24.75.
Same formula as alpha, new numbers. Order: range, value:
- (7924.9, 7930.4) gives 20.46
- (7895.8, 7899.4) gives 20.77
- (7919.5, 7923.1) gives 18.97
